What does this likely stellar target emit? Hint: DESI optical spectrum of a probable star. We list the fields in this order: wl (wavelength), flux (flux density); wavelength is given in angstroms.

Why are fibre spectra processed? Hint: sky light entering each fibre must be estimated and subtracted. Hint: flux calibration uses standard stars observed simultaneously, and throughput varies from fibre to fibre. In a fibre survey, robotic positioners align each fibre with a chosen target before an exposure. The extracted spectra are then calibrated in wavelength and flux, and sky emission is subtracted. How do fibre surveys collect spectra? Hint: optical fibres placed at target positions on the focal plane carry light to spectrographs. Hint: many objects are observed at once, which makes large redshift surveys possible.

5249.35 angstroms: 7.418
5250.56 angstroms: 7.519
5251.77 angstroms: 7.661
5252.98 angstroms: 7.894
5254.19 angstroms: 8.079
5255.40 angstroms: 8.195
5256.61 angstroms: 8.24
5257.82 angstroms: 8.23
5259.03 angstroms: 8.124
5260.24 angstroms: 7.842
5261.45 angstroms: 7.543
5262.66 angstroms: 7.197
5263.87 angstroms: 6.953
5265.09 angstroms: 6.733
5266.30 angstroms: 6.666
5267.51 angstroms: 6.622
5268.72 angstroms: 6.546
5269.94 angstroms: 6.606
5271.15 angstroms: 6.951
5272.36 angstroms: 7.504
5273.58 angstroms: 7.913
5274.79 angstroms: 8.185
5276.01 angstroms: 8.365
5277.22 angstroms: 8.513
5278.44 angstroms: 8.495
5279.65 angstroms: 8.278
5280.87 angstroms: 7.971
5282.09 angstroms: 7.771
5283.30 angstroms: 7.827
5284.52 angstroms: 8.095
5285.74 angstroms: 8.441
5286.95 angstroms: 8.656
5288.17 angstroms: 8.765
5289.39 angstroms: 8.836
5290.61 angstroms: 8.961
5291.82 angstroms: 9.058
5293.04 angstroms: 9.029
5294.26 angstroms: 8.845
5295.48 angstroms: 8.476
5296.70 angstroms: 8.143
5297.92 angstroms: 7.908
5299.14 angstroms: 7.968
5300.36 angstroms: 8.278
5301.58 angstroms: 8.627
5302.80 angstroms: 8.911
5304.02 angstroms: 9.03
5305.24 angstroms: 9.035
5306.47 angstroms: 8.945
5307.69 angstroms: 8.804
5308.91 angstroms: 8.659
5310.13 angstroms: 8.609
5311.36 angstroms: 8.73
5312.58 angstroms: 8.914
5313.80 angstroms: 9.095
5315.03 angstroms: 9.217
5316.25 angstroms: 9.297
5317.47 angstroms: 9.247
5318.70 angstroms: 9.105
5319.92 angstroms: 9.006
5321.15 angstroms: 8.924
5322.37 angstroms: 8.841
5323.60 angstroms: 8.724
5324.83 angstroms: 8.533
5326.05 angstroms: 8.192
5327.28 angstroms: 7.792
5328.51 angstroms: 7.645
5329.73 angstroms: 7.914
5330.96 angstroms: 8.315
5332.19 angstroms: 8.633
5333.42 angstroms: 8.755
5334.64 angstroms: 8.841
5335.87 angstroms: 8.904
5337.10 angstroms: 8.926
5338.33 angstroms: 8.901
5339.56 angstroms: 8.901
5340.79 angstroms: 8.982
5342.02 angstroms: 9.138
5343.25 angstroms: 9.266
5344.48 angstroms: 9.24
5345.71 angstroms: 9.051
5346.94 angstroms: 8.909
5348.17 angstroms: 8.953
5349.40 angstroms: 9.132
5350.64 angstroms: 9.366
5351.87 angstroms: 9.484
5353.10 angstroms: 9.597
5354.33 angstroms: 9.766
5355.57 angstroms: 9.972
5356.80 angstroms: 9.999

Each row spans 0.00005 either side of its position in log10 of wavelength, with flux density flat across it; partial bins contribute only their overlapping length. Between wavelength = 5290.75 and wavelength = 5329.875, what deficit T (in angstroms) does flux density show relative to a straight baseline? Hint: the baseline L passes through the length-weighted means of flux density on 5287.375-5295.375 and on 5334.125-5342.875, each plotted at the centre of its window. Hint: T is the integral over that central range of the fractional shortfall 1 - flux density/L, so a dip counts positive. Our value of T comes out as 0.98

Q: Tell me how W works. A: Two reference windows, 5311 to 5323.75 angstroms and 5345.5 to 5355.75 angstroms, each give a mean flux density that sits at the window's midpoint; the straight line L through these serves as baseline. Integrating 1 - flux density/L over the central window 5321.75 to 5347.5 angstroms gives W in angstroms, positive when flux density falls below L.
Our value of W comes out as 1.42 angstroms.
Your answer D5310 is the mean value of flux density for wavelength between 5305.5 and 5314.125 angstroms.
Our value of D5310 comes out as 8.82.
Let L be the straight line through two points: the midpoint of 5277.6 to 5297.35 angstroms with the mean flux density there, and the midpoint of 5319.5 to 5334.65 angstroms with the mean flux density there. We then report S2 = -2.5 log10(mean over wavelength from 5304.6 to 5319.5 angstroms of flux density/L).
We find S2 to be -0.06 mag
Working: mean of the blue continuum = 8.48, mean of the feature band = 8.97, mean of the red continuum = 8.45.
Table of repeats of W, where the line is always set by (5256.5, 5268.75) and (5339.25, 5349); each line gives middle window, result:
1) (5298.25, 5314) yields -0.9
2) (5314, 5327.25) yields -0.5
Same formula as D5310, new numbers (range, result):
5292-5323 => 8.79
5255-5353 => 8.44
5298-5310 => 8.66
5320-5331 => 8.35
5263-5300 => 7.97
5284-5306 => 8.62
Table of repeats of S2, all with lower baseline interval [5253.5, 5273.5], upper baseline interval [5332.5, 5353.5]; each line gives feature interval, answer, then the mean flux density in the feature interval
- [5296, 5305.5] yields -0.04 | 8.47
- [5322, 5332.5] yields 0.06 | 8.26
